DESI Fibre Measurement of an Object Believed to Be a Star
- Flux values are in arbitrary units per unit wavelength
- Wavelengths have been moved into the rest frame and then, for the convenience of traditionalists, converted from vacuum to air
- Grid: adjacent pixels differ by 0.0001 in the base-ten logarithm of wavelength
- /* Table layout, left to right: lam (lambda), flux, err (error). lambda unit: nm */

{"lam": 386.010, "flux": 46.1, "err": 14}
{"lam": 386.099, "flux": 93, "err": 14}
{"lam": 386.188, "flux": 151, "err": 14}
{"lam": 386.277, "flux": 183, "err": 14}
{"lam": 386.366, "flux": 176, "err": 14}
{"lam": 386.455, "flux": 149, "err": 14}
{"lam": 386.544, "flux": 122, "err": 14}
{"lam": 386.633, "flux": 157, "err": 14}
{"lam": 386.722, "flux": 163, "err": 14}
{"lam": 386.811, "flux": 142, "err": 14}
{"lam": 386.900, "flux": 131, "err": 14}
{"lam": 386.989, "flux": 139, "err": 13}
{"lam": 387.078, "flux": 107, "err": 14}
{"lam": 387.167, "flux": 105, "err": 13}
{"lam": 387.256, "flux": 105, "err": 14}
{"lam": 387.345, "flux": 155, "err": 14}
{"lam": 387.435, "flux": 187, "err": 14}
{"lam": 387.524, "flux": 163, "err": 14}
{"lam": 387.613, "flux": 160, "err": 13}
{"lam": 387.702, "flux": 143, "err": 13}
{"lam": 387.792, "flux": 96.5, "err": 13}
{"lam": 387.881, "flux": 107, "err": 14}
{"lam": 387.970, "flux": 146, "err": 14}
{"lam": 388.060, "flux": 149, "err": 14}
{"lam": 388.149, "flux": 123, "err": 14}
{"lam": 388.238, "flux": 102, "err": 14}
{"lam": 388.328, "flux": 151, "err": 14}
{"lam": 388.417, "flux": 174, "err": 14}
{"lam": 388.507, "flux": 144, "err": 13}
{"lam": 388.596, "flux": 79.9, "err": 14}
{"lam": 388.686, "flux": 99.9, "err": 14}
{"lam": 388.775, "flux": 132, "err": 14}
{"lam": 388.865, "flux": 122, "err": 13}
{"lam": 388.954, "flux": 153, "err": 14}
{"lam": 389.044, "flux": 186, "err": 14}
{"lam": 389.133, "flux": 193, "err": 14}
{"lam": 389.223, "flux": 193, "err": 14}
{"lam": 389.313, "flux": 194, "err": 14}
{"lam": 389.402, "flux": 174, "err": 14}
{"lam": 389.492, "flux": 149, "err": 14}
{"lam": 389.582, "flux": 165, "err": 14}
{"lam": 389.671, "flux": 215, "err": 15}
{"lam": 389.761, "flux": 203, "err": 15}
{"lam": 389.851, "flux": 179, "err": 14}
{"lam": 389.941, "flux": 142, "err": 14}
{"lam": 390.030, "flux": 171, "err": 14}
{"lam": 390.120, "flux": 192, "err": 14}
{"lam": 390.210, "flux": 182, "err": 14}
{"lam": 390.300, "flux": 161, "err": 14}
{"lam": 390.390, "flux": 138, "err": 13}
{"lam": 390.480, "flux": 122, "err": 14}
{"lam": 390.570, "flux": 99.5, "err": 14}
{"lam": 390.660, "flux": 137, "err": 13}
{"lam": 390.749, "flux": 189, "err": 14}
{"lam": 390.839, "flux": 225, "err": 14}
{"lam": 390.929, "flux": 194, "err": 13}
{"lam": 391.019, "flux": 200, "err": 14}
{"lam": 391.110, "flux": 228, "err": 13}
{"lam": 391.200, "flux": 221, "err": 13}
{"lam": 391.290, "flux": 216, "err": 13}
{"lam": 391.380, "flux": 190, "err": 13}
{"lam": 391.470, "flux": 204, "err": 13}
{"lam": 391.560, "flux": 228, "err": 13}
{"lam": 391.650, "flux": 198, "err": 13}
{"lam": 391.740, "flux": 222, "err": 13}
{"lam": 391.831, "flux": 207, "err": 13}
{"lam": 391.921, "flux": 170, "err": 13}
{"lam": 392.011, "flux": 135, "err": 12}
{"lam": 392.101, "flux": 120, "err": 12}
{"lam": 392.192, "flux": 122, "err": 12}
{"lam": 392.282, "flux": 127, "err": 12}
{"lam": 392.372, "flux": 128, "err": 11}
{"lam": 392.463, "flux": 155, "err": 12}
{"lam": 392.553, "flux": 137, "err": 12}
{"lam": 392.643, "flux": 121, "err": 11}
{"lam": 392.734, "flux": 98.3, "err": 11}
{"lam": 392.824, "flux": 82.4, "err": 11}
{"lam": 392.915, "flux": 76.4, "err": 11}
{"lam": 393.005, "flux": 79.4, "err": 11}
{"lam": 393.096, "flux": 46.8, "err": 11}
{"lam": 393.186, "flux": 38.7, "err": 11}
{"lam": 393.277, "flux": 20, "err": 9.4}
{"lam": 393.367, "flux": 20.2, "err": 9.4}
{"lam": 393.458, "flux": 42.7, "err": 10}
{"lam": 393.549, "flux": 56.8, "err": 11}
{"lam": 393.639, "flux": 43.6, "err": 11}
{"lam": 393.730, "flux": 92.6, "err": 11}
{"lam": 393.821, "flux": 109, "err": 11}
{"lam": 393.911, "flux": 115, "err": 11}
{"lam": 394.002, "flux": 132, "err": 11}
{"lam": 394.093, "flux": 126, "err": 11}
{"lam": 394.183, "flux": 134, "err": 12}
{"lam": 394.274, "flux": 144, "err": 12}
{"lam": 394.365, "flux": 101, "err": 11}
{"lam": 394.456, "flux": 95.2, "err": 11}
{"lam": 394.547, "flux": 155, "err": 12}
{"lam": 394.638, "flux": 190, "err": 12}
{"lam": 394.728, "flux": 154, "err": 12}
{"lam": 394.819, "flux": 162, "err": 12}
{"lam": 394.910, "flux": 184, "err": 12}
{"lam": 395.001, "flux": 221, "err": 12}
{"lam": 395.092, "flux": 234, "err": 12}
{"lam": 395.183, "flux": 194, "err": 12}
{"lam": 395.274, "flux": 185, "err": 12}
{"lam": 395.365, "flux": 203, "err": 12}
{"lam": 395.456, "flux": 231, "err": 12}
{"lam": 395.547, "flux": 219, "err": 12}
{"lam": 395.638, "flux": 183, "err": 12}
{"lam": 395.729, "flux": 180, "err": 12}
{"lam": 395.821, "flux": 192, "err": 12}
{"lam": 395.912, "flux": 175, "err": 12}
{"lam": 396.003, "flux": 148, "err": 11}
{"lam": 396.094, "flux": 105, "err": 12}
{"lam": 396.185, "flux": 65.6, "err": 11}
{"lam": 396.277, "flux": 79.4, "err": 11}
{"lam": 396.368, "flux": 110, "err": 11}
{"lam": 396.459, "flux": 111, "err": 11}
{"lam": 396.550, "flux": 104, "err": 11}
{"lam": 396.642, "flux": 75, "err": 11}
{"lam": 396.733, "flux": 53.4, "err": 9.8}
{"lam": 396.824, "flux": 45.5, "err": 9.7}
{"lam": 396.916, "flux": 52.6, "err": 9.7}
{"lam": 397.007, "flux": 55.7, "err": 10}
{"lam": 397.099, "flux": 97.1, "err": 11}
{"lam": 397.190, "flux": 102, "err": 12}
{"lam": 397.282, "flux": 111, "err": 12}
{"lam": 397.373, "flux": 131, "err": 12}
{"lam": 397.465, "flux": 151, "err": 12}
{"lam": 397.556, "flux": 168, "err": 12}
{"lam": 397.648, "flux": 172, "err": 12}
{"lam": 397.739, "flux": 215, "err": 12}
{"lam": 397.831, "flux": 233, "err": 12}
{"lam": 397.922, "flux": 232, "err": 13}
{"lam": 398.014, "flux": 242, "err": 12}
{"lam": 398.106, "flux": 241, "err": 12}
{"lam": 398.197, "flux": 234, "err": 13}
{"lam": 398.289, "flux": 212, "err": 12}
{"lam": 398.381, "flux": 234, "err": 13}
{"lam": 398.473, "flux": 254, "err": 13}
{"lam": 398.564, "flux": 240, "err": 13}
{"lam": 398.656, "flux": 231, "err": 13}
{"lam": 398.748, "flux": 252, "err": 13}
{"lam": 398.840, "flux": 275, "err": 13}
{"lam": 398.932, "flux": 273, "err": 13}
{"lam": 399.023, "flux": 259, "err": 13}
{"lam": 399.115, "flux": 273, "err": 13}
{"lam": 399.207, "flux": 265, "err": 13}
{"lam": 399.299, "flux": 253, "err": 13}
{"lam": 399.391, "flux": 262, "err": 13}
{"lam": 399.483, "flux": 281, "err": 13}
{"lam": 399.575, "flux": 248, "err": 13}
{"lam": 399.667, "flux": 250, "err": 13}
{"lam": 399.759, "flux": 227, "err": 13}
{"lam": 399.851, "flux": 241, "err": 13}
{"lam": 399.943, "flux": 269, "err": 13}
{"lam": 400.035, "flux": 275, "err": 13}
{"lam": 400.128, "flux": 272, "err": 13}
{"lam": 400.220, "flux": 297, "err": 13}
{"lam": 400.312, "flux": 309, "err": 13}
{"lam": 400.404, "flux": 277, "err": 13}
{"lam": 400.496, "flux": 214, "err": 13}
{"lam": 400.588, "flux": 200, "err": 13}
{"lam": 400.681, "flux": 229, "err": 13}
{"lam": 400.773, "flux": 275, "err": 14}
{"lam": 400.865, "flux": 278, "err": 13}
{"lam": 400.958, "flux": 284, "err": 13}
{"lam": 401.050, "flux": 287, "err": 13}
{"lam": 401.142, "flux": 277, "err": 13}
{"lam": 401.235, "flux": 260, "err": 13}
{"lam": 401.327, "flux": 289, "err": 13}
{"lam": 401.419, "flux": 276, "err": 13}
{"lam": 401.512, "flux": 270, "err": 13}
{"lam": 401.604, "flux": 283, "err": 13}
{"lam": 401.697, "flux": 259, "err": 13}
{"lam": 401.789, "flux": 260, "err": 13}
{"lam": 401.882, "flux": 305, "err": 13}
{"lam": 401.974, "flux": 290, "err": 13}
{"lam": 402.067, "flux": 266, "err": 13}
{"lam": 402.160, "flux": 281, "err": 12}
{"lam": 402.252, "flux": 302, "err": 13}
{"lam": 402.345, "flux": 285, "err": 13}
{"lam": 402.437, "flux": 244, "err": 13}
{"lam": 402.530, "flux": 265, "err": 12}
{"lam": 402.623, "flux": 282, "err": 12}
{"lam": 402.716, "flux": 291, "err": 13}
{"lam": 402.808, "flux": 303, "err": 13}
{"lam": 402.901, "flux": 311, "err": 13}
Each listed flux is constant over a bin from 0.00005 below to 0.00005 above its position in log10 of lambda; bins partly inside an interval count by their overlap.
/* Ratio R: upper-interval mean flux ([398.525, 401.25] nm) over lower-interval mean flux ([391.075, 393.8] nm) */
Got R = 2.06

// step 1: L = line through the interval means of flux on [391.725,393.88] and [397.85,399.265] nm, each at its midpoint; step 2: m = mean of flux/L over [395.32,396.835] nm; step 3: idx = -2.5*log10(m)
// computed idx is 0.299 mag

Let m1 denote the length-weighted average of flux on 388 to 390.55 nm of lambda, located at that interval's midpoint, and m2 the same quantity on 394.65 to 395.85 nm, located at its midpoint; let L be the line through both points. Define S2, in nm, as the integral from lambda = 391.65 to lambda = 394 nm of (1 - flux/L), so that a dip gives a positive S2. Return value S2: 0.96 nm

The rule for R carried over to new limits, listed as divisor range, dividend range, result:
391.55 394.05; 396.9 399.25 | 1.84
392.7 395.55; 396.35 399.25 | 1.45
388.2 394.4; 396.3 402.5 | 1.58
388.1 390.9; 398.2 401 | 1.62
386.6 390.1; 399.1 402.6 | 1.80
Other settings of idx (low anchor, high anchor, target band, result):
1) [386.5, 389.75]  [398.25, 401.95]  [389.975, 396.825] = 0.33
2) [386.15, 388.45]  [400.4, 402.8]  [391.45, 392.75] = 0.16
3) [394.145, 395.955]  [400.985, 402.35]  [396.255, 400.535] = 0.16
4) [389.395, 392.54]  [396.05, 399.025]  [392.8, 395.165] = 0.45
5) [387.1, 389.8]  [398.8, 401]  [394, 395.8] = 0.23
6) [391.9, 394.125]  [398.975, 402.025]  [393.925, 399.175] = 0.03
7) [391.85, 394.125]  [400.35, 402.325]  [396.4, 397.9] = 0.48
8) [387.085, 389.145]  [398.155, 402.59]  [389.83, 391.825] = -0.12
